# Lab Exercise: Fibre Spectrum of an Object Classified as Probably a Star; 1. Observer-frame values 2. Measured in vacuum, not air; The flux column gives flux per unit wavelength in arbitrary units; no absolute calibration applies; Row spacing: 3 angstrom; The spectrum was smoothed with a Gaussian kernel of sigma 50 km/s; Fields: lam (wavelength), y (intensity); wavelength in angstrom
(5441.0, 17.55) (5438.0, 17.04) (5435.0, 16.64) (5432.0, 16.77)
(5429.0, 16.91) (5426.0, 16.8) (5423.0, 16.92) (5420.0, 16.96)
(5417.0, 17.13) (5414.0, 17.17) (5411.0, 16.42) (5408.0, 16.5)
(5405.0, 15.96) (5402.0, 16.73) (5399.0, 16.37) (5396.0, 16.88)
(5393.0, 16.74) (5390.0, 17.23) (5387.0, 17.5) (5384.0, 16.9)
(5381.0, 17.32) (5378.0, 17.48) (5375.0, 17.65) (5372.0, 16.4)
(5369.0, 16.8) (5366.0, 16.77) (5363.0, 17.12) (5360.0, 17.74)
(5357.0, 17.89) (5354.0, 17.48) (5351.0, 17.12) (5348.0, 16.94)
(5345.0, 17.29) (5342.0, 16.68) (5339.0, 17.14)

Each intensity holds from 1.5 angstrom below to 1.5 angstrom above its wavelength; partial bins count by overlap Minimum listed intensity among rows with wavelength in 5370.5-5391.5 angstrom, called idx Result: 16.4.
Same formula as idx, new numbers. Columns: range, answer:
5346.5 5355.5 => 16.94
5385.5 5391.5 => 17.23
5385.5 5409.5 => 15.96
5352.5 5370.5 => 16.77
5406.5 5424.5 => 16.42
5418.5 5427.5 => 16.8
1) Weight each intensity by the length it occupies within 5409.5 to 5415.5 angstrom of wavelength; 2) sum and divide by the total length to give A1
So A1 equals 16.8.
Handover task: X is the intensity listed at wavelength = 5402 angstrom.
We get 16.73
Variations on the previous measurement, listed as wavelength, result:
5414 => 17.17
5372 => 16.4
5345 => 17.29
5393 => 16.74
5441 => 17.55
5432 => 16.77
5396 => 16.88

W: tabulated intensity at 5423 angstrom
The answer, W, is 16.92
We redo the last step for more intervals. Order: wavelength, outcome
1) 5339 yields 17.14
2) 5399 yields 16.37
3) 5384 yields 16.9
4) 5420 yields 16.96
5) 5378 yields 17.48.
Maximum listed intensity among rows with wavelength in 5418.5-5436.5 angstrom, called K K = 16.96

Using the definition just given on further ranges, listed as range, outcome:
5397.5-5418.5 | 17.17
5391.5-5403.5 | 16.88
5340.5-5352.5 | 17.29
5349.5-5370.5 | 17.89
